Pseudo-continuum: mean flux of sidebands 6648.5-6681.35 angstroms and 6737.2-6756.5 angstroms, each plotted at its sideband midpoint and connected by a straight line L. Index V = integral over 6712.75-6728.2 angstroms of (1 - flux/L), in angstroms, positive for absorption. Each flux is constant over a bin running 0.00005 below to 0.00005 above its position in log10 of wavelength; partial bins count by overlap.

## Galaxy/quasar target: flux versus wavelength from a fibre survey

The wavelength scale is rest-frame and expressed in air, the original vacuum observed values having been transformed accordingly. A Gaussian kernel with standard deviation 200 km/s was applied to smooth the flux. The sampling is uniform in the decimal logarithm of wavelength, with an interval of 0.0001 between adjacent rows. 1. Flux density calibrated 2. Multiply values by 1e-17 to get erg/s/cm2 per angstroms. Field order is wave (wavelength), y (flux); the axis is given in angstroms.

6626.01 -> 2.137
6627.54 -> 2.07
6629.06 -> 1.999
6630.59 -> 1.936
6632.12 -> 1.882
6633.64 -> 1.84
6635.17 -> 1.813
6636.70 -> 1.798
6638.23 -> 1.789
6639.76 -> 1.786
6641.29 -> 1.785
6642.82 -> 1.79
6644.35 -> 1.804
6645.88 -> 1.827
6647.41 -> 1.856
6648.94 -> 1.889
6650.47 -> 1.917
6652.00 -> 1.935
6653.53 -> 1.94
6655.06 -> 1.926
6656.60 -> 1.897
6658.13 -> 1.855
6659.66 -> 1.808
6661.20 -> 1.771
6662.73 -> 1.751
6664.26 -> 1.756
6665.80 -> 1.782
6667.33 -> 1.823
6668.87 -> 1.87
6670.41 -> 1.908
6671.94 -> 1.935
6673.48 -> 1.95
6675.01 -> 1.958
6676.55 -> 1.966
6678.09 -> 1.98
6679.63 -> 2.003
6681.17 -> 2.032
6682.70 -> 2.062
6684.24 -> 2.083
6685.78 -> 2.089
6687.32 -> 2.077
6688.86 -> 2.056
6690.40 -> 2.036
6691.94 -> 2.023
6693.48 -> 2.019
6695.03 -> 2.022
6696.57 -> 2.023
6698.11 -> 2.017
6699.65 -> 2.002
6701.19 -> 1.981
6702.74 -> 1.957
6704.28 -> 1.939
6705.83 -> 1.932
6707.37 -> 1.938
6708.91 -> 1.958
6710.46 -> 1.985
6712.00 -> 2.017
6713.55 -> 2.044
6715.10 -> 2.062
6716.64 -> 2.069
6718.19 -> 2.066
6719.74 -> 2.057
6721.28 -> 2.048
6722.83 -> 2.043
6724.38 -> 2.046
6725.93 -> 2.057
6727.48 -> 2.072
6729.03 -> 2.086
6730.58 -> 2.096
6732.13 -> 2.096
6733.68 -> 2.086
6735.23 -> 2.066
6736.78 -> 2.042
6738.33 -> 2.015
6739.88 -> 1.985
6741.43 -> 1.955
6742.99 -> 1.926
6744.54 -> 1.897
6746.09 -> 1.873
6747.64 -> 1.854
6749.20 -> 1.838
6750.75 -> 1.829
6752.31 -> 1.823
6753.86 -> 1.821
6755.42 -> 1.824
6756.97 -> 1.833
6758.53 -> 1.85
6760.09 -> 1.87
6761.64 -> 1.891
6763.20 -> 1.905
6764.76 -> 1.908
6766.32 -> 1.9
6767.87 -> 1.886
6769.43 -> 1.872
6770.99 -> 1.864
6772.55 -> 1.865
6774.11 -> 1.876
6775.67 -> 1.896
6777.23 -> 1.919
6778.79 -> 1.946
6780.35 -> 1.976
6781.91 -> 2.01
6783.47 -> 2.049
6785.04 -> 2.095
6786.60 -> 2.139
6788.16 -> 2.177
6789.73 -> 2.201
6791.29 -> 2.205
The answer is -1.36 angstroms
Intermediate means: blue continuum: 1.89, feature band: 2.06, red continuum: 1.89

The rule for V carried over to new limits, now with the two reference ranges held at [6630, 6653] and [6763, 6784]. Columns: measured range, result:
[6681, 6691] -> -1.05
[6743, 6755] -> 0.33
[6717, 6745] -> -2.11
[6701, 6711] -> -0.39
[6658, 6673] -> 0.24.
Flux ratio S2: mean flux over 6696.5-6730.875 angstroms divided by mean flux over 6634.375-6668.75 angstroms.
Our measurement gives 1.1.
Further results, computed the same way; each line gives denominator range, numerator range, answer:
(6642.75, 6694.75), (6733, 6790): 1.01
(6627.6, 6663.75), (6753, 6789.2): 1.04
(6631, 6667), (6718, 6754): 1.08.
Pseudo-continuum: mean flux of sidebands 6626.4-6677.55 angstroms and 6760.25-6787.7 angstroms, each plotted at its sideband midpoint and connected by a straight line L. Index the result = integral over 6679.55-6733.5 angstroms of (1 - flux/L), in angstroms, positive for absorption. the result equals -3.7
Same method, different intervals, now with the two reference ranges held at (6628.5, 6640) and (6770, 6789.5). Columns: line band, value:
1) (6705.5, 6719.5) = -0.62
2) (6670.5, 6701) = -1.80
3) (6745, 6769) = 1.30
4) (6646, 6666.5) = 0.25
